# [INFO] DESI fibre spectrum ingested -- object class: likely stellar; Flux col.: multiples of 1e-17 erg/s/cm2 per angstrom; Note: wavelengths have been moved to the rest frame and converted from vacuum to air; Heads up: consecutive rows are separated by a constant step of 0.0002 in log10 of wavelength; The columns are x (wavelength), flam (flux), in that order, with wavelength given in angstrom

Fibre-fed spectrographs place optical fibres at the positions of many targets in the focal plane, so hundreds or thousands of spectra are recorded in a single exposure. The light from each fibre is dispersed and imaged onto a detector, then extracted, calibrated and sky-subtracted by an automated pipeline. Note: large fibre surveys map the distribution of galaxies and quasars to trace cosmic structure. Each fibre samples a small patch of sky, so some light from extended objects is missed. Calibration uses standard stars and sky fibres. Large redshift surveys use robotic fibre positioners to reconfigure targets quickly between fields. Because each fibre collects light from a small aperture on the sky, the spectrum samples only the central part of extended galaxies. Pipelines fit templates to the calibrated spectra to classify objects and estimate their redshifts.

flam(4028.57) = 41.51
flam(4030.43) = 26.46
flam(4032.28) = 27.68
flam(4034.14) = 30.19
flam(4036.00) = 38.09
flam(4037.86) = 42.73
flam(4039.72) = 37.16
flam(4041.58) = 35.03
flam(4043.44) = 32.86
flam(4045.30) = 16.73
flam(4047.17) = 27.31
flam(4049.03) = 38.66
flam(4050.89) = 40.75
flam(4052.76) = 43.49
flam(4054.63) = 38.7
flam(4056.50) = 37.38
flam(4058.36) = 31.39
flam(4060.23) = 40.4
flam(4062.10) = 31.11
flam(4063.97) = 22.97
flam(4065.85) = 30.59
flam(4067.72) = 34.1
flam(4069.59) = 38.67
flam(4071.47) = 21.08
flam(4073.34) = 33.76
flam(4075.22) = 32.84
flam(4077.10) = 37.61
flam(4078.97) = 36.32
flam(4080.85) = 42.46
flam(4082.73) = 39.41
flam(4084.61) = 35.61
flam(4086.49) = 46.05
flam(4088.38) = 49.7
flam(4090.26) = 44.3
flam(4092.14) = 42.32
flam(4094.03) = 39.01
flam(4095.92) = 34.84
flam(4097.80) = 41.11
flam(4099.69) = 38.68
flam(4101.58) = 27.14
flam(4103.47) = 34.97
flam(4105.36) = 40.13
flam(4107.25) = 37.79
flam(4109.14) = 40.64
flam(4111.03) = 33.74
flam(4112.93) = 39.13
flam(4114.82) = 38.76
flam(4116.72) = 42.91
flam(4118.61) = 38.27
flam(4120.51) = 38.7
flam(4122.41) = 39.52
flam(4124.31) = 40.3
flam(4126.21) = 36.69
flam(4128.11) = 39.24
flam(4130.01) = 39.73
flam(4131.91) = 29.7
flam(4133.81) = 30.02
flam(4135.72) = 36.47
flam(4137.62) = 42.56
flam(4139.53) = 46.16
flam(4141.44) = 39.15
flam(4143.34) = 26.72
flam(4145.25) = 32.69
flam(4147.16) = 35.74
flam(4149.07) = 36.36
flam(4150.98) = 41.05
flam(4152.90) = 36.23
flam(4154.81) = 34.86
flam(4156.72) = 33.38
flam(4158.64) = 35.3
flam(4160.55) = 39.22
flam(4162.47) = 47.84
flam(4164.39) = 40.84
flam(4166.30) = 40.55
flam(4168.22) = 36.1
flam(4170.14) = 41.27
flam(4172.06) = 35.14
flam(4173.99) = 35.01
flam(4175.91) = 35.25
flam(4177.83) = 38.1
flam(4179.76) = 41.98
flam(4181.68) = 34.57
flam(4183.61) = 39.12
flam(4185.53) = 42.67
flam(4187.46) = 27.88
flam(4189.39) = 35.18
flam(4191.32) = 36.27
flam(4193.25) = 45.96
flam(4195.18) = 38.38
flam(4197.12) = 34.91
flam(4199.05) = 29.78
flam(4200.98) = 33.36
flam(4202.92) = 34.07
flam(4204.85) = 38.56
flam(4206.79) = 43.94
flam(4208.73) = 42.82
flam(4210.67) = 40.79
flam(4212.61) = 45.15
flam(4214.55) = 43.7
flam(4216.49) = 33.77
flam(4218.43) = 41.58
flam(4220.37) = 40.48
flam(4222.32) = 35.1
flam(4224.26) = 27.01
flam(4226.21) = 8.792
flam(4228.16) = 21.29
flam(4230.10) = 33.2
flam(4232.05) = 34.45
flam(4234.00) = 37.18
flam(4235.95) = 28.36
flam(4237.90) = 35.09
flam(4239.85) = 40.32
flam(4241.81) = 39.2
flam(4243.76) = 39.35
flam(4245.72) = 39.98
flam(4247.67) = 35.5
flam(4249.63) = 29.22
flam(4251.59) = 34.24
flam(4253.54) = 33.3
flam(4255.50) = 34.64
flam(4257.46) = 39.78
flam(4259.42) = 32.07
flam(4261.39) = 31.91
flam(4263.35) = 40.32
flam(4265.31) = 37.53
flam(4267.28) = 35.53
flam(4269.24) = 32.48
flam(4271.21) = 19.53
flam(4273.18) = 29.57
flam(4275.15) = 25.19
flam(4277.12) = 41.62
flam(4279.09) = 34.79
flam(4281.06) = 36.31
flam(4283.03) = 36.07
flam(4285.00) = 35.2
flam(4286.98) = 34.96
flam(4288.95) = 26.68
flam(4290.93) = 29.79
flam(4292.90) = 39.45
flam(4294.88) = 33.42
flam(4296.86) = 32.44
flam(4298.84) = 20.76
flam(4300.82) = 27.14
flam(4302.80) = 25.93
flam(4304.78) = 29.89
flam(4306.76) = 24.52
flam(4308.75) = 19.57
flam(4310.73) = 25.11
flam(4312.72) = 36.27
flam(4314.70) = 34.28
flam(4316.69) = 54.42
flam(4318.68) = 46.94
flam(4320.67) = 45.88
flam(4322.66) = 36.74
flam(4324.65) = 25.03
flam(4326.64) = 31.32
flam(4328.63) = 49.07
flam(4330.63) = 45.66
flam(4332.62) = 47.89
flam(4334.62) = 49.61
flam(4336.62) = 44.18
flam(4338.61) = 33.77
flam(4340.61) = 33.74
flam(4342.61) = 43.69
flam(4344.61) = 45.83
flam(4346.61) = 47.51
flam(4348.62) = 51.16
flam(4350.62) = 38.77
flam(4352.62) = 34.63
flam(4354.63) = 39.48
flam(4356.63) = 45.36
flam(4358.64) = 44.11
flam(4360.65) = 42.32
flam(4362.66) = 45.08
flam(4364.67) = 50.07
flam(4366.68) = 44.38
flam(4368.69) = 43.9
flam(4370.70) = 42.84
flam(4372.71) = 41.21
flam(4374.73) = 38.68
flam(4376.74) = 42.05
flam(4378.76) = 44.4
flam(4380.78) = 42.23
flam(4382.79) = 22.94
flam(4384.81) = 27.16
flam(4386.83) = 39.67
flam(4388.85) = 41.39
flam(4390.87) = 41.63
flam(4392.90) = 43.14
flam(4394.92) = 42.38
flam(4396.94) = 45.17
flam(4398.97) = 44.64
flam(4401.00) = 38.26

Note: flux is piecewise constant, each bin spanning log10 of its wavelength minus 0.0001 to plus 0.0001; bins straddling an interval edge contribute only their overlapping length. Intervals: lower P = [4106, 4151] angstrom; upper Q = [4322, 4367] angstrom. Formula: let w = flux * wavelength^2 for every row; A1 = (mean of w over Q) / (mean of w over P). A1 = 1.2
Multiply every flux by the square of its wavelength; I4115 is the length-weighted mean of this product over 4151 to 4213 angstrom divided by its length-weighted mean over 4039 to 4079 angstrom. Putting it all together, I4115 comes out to 1.2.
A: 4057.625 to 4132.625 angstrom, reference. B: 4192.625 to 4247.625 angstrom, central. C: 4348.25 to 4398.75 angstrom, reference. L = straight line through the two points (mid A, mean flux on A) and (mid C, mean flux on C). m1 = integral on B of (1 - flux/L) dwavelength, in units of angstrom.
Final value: 4.37 angstrom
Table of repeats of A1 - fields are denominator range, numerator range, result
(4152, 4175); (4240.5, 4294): 0.95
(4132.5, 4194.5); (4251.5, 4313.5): 0.89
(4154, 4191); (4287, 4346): 1.02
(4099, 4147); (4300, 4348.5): 1.13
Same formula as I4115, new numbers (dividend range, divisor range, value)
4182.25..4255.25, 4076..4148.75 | 0.98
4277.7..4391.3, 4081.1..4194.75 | 1.10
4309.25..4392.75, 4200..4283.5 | 1.24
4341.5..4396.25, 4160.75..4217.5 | 1.18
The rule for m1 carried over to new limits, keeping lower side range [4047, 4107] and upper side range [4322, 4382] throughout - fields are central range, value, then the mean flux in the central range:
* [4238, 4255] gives 1.61 angstrom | 36.3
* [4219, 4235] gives 3.92 angstrom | 30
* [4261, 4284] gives 4.05 angstrom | 33.4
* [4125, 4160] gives 1.63 angstrom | 36.3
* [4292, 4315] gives 6.88 angstrom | 28.9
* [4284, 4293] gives 1.82 angstrom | 32.6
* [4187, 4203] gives 1.52 angstrom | 35.4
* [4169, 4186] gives 0.34 angstrom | 38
